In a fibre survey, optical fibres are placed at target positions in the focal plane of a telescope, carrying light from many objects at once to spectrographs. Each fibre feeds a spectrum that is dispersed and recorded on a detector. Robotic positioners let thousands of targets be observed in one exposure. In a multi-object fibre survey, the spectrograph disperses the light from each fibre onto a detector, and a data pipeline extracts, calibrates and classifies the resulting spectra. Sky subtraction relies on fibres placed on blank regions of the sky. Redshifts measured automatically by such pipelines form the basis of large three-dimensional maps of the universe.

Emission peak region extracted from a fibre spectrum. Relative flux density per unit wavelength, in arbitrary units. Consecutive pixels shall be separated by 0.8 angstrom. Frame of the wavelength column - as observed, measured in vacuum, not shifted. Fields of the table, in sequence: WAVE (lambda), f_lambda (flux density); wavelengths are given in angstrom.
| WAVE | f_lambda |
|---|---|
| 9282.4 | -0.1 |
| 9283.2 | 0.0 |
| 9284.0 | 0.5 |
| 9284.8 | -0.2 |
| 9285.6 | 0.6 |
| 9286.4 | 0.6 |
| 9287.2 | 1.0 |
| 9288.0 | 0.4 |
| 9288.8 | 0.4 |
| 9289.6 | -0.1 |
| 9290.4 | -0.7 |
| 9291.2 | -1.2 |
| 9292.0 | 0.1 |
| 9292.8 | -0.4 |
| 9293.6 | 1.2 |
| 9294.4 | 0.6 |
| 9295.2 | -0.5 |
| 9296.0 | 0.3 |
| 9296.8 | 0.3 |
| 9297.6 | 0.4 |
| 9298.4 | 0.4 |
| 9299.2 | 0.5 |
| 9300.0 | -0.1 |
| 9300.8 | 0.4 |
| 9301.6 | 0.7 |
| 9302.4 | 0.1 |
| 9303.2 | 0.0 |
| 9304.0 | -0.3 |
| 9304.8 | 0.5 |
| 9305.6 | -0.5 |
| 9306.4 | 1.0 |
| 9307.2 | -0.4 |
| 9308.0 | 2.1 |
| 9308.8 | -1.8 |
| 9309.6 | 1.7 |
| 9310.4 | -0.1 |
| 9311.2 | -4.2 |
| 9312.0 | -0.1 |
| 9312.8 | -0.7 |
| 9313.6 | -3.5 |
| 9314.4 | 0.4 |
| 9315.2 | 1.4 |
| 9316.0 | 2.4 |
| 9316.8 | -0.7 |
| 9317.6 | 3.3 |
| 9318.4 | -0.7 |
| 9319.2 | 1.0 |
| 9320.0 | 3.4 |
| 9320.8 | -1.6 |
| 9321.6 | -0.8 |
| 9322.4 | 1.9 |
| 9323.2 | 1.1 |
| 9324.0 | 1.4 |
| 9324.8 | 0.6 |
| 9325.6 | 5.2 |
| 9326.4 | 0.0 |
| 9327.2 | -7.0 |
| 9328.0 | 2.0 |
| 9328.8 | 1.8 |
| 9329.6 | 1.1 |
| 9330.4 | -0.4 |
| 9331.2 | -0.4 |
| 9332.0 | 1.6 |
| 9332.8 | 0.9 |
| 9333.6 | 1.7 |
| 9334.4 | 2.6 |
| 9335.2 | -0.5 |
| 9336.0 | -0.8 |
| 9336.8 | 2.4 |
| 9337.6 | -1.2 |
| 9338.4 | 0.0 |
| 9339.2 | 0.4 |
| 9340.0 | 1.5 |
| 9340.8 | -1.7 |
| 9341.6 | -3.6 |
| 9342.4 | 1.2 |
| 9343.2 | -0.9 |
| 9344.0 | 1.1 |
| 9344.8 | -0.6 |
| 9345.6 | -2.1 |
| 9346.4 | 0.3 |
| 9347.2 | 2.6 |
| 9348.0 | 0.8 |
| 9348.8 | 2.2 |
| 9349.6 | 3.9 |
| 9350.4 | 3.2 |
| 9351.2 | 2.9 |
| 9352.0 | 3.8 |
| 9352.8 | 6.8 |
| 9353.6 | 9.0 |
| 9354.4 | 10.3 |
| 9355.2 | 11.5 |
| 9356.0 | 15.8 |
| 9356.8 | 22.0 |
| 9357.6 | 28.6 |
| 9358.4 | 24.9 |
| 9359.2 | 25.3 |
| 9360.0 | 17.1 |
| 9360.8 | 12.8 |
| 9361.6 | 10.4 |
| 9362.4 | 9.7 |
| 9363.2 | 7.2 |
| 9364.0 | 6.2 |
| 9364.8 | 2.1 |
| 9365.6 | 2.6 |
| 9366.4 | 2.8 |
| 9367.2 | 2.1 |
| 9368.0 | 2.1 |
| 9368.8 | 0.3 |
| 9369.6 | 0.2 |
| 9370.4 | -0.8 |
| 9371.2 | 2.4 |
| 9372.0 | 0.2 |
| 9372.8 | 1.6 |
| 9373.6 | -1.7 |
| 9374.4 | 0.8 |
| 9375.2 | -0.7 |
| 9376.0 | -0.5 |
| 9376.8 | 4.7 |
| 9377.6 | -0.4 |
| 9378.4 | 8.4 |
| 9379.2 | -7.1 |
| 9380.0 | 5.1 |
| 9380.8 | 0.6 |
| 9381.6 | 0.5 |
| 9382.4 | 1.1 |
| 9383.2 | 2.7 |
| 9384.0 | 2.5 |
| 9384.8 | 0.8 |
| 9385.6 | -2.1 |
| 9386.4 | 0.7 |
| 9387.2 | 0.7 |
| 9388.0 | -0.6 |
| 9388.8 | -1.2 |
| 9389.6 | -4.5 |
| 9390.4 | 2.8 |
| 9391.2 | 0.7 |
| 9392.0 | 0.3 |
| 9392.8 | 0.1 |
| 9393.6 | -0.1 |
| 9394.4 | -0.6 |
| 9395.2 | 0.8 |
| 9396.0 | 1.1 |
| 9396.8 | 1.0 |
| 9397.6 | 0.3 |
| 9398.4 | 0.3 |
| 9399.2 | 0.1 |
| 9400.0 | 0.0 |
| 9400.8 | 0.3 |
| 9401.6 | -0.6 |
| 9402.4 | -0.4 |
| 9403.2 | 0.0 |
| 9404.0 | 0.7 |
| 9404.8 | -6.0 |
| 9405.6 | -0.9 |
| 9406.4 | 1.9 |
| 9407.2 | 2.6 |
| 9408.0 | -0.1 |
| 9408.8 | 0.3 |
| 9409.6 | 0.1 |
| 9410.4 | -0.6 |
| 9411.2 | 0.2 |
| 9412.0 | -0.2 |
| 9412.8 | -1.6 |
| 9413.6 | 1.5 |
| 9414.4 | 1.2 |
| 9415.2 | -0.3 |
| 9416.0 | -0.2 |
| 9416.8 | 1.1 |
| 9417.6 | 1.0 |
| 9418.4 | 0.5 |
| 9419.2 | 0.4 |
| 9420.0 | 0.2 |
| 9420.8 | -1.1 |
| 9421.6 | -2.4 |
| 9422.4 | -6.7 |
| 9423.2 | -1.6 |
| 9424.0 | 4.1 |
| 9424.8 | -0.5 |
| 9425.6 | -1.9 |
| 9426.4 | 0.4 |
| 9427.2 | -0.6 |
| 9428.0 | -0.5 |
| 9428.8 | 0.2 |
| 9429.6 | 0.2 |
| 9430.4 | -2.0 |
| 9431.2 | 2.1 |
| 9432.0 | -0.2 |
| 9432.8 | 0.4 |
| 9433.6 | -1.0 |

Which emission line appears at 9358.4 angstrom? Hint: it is [O III]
